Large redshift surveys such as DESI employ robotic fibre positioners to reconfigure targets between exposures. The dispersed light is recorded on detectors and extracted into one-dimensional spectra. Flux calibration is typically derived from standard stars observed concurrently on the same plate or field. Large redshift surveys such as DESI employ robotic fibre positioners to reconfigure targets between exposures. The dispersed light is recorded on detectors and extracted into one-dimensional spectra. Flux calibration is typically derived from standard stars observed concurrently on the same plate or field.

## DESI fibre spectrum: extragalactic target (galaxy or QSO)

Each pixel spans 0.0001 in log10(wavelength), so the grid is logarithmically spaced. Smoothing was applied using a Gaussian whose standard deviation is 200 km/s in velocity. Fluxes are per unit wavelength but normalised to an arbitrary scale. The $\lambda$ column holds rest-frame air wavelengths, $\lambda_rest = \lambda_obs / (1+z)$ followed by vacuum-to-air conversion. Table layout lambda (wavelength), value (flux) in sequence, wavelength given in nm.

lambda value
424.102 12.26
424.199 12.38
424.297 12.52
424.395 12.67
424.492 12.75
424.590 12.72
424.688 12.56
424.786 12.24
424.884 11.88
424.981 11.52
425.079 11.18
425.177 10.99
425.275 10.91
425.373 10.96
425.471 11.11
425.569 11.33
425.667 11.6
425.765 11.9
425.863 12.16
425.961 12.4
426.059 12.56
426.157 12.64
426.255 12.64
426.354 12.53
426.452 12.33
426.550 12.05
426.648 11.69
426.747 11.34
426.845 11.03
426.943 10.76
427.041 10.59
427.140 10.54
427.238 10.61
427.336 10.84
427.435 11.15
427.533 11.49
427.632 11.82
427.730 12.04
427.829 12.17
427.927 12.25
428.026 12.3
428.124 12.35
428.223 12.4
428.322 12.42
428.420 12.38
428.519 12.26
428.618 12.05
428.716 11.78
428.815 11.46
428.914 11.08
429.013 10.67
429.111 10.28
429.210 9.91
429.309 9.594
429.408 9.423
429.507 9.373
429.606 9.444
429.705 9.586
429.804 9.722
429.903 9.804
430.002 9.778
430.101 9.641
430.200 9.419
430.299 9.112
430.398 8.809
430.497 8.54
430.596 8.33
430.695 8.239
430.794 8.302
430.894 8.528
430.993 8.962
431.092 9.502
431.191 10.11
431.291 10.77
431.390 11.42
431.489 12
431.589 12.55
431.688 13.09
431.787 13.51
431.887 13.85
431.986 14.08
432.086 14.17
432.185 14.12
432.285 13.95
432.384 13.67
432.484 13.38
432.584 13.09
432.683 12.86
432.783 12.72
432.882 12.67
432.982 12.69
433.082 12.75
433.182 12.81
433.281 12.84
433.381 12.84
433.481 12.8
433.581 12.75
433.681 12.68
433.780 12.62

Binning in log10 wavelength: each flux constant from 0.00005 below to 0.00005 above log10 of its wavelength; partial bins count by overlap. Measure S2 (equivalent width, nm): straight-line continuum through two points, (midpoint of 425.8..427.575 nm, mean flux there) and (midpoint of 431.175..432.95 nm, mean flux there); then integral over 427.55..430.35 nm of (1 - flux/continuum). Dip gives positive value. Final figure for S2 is 0.29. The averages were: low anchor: 11.6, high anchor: 12.9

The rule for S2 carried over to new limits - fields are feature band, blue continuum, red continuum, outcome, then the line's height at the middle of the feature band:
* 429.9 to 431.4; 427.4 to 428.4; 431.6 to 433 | 0.42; 12.9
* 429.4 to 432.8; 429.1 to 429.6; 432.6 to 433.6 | 0.06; 11.1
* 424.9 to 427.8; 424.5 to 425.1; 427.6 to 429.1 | 0.11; 12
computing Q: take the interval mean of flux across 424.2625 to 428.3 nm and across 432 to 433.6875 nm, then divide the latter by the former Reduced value 1.1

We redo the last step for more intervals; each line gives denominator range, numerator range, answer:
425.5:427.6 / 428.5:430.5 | 0.87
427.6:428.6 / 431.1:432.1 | 1.01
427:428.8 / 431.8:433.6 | 1.13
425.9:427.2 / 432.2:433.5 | 1.11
